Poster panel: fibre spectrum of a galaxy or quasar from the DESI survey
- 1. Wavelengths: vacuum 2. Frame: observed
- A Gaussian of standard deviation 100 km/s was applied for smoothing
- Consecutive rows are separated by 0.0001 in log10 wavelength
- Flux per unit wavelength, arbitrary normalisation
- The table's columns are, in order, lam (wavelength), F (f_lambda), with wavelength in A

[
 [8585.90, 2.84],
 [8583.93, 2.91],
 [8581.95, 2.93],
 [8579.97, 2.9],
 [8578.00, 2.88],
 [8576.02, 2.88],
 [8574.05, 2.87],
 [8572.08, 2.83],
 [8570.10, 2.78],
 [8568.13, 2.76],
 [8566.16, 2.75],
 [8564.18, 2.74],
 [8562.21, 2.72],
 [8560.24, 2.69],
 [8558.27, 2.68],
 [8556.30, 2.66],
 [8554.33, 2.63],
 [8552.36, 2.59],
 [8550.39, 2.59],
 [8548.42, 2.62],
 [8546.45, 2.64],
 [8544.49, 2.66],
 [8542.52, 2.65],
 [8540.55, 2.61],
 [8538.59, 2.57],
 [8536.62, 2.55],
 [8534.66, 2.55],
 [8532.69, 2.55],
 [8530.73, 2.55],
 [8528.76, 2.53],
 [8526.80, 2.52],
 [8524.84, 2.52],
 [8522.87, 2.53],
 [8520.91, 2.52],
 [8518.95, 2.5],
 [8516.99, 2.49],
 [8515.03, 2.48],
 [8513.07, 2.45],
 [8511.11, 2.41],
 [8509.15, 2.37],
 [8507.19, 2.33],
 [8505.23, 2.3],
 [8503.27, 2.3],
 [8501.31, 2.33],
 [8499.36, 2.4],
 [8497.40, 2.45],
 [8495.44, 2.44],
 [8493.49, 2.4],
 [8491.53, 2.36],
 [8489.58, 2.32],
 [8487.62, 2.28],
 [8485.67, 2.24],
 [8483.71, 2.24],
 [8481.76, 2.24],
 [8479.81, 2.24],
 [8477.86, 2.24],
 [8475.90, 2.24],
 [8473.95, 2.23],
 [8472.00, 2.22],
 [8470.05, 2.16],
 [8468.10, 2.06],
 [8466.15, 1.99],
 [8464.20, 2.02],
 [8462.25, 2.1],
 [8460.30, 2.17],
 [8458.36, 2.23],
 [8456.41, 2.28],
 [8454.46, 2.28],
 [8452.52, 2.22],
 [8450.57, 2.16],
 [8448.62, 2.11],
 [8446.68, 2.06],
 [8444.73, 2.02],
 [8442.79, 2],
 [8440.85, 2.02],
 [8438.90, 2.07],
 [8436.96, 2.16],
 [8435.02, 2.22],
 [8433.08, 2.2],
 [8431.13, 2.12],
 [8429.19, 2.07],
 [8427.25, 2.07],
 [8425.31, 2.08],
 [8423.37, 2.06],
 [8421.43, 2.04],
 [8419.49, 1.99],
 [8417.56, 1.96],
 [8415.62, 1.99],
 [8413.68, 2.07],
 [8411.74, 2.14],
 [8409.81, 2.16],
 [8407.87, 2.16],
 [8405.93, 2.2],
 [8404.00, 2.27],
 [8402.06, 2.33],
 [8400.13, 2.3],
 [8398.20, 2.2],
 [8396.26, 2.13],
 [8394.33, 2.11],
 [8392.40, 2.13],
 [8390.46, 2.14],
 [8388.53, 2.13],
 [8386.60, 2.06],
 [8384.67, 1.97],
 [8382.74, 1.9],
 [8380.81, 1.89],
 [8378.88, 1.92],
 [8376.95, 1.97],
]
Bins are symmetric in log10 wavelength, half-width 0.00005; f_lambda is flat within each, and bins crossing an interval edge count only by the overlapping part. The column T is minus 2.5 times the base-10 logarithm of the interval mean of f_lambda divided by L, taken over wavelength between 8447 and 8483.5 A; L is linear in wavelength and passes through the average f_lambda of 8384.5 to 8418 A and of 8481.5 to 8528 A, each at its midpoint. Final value 0.06 mag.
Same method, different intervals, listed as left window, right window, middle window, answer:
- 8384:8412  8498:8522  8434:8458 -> 0.07 mag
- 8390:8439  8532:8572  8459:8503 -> 0.07 mag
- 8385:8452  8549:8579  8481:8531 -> 0.04 mag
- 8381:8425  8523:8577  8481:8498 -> 0.05 mag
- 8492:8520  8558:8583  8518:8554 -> 0.01 mag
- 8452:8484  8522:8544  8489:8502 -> -0.02 mag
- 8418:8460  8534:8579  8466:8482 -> 0.05 mag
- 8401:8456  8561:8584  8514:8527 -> 0.03 mag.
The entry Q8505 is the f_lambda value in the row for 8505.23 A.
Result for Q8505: 2.3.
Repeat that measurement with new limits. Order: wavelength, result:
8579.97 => 2.9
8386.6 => 2.06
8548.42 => 2.62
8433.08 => 2.2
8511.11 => 2.41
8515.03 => 2.48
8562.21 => 2.72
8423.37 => 2.06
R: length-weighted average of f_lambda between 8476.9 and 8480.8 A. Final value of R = 2.24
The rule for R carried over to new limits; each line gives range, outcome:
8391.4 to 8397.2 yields 2.12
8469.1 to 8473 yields 2.19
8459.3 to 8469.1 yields 2.07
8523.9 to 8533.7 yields 2.53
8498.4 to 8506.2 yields 2.33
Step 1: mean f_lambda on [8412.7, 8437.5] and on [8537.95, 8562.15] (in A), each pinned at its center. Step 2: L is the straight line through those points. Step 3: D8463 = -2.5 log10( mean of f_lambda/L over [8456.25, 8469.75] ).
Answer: 0.07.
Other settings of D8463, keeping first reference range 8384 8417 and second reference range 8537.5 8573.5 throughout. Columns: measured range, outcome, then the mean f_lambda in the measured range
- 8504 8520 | 0.050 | 2.41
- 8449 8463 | 0.064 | 2.2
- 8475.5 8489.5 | 0.083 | 2.25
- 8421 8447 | 0.087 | 2.09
